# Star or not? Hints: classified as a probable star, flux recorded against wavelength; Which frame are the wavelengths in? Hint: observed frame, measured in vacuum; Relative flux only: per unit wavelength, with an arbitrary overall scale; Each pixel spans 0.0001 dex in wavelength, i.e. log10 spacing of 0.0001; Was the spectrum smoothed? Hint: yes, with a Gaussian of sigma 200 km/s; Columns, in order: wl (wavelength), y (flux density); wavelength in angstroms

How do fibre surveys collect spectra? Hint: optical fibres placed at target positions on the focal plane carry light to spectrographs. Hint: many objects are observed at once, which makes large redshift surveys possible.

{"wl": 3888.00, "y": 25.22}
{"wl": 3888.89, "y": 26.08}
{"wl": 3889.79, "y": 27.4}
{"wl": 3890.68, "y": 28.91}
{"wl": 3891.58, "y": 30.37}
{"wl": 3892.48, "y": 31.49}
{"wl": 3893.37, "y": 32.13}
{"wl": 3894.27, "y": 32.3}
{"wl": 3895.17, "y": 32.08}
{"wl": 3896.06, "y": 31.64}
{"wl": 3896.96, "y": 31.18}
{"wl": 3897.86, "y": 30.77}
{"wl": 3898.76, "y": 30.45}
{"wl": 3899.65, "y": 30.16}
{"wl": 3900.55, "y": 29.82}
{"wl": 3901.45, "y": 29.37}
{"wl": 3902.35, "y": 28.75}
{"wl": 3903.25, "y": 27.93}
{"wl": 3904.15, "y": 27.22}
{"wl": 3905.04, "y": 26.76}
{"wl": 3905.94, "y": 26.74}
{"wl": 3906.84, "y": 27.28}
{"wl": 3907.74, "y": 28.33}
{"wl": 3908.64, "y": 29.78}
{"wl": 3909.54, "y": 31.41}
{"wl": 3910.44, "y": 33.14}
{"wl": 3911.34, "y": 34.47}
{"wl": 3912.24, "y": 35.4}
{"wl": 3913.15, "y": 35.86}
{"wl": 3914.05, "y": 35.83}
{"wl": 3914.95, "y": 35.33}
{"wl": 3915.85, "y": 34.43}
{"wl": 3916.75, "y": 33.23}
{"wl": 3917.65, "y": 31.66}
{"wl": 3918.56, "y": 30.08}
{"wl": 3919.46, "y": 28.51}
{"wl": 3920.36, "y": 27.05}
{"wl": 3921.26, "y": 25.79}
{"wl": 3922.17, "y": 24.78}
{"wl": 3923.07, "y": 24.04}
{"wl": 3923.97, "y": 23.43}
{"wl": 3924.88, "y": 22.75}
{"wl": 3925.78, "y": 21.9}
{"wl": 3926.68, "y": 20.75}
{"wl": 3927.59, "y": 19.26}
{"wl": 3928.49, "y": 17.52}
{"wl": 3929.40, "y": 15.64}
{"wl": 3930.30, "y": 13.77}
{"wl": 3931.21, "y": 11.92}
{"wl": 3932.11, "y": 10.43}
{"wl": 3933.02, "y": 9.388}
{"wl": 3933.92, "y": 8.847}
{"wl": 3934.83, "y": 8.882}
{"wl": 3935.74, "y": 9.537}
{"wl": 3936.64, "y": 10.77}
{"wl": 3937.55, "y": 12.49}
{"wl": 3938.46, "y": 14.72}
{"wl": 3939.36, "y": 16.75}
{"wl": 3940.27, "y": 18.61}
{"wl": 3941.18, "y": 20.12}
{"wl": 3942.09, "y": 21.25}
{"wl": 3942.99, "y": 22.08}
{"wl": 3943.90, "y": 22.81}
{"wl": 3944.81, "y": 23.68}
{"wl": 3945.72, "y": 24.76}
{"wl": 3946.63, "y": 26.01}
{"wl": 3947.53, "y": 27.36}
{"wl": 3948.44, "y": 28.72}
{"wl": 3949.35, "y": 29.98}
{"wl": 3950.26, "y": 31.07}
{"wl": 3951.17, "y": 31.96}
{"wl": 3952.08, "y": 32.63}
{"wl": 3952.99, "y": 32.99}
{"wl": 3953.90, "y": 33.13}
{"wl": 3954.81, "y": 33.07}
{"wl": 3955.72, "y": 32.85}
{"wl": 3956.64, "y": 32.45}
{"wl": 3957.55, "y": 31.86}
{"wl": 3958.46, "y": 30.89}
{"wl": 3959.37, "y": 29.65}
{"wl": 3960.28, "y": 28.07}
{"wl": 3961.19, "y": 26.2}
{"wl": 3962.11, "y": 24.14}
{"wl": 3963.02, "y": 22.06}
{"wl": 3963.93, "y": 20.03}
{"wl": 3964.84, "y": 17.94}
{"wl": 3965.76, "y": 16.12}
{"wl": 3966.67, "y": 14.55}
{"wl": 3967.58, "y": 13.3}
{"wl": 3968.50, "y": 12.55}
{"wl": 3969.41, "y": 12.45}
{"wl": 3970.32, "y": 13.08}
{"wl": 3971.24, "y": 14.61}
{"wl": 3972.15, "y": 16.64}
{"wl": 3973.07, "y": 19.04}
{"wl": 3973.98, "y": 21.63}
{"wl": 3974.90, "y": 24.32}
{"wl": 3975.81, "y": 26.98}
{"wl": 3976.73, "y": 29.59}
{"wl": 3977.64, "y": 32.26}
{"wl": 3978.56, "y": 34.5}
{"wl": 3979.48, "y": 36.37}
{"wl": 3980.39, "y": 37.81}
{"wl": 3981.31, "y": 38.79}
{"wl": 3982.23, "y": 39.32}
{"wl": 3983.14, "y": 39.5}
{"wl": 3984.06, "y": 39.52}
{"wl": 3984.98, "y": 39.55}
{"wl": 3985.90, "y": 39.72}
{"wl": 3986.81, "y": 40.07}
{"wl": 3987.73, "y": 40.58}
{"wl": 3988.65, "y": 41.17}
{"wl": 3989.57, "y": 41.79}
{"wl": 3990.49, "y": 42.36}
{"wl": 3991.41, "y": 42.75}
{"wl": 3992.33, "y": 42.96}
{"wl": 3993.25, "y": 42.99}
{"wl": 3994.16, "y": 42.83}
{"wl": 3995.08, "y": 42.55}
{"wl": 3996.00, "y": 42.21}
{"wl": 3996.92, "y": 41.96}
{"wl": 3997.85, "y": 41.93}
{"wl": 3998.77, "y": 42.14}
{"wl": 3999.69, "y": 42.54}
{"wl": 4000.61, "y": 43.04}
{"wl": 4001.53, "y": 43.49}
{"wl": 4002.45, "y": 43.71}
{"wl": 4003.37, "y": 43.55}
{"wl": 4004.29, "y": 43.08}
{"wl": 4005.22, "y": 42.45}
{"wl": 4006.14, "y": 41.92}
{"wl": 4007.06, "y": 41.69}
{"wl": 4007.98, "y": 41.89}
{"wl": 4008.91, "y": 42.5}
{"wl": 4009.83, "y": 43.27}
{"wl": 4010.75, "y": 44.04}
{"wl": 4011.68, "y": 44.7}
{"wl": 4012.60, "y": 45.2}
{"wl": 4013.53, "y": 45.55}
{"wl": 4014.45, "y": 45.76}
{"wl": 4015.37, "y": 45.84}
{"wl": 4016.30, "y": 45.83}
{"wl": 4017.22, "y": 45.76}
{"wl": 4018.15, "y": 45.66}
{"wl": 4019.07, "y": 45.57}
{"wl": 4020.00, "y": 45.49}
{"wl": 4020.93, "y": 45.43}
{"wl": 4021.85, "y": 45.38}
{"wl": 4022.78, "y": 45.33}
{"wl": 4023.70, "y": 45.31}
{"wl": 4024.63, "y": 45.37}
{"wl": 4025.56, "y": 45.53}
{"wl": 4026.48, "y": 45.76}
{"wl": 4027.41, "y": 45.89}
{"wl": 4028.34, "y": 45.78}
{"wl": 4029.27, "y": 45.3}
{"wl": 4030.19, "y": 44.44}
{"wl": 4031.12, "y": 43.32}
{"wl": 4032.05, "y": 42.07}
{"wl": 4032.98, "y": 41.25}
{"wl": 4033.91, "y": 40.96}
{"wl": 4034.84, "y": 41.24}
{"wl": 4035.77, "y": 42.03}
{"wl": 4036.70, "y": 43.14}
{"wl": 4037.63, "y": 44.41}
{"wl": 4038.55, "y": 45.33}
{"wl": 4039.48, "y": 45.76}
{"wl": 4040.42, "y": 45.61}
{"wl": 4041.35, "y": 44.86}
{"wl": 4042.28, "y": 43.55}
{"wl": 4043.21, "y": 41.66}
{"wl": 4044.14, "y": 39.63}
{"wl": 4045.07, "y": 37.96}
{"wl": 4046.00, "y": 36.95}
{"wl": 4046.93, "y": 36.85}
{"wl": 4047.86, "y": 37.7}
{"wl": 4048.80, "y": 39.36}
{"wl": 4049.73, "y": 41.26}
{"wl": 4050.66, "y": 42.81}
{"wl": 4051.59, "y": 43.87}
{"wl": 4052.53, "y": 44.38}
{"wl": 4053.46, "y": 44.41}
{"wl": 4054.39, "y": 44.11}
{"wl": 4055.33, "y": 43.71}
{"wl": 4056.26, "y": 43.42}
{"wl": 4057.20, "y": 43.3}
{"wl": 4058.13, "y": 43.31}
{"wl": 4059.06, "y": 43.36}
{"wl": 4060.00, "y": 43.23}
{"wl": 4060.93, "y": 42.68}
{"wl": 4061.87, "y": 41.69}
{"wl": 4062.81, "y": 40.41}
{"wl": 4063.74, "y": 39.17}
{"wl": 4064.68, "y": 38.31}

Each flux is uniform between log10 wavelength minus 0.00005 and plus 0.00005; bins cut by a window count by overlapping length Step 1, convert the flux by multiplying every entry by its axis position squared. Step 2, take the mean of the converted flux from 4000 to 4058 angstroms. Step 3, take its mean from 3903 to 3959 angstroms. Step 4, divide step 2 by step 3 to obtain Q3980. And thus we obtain 1.82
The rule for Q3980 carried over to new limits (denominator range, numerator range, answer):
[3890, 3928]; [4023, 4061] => 1.57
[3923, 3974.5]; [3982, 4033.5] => 2.11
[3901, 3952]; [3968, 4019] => 1.62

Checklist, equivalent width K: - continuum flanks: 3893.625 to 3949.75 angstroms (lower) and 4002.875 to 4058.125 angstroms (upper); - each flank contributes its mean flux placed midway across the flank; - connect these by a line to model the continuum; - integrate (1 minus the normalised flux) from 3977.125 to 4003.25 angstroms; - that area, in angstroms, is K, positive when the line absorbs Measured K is -2.9 angstroms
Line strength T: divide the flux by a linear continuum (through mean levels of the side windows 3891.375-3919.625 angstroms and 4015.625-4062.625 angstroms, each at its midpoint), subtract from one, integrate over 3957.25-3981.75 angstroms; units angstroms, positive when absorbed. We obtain 8.7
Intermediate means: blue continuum 31.1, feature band 23.9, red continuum 43.3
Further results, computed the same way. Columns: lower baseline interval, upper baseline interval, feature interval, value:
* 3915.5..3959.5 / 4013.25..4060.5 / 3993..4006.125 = -2.5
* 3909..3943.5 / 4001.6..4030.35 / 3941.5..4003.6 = 5.1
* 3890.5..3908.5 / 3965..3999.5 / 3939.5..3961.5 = 2.5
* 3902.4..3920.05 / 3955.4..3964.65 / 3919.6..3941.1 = 9.1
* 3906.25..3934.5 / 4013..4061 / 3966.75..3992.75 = 2.9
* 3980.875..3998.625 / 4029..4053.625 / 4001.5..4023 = -1.4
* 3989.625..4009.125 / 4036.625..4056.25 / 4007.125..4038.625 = -1.4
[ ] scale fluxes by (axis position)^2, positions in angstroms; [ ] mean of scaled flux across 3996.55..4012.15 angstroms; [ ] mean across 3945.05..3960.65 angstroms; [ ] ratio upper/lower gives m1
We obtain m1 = 1.45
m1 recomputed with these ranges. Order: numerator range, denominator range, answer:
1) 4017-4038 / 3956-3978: 2.06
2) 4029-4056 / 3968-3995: 1.33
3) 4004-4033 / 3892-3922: 1.53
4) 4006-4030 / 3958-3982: 1.93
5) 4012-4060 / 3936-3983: 1.82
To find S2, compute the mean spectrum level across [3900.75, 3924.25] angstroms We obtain 29.9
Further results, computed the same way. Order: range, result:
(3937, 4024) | 33.6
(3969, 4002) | 35.4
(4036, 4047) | 42.4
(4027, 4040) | 43.6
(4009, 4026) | 45.2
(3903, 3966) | 24.8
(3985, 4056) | 43.1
